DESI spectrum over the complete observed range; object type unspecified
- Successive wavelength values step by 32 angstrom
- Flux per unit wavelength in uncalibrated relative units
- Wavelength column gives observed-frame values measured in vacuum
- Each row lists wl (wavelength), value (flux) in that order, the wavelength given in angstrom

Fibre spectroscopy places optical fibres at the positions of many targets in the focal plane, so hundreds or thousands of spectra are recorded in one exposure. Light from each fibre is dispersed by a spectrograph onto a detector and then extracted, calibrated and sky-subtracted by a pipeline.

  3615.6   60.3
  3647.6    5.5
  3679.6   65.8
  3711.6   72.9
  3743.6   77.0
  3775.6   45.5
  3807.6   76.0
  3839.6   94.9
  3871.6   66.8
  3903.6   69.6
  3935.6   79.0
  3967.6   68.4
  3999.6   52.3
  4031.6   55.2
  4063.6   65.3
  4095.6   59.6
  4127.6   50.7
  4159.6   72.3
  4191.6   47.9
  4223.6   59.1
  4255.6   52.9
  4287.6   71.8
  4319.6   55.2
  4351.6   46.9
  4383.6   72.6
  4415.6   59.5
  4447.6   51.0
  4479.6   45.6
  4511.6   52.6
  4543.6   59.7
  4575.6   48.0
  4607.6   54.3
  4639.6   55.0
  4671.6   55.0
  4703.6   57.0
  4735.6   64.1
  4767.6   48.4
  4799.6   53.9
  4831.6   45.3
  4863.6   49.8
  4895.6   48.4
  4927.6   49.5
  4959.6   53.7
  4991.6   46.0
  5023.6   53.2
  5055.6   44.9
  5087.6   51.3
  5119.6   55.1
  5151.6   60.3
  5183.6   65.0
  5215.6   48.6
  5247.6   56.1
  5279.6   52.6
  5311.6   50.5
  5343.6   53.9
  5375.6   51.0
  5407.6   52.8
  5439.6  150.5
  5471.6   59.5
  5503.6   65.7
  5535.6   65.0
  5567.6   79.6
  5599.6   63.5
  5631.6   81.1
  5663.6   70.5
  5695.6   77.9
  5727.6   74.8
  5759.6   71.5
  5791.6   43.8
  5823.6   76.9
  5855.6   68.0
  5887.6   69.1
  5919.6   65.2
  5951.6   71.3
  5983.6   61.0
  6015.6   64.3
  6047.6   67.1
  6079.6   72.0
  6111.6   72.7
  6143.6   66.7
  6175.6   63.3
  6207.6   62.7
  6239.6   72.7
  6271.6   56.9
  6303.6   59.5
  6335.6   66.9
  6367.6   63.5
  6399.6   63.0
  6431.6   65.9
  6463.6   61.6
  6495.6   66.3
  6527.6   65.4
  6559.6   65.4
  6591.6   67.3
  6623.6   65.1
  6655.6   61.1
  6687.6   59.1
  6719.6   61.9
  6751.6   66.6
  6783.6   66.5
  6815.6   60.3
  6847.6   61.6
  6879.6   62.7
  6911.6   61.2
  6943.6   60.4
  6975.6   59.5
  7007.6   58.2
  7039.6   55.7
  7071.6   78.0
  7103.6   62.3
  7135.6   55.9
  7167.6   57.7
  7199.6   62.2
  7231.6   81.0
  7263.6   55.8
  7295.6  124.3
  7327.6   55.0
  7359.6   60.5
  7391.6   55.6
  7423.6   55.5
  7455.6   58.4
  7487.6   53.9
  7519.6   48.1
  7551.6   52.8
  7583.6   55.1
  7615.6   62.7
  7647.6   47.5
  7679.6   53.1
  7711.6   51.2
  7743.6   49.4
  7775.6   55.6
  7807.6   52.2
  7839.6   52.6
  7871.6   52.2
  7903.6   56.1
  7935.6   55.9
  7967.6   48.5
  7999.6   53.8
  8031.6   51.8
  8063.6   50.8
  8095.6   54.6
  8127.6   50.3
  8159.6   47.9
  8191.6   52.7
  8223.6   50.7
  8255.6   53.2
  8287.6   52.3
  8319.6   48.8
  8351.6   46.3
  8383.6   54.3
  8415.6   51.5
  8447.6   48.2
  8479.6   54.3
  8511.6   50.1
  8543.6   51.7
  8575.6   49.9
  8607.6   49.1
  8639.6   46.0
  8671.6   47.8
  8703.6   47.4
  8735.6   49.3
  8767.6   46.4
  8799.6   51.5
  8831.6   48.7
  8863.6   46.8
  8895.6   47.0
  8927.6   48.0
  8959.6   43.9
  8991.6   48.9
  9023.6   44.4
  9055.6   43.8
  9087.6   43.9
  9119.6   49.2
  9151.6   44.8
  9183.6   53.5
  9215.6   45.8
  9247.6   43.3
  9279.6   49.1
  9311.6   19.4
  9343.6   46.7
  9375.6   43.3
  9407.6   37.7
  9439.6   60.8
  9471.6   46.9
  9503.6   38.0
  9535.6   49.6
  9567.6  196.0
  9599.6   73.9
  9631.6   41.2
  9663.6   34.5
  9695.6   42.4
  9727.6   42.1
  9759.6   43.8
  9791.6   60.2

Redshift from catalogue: 0.457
